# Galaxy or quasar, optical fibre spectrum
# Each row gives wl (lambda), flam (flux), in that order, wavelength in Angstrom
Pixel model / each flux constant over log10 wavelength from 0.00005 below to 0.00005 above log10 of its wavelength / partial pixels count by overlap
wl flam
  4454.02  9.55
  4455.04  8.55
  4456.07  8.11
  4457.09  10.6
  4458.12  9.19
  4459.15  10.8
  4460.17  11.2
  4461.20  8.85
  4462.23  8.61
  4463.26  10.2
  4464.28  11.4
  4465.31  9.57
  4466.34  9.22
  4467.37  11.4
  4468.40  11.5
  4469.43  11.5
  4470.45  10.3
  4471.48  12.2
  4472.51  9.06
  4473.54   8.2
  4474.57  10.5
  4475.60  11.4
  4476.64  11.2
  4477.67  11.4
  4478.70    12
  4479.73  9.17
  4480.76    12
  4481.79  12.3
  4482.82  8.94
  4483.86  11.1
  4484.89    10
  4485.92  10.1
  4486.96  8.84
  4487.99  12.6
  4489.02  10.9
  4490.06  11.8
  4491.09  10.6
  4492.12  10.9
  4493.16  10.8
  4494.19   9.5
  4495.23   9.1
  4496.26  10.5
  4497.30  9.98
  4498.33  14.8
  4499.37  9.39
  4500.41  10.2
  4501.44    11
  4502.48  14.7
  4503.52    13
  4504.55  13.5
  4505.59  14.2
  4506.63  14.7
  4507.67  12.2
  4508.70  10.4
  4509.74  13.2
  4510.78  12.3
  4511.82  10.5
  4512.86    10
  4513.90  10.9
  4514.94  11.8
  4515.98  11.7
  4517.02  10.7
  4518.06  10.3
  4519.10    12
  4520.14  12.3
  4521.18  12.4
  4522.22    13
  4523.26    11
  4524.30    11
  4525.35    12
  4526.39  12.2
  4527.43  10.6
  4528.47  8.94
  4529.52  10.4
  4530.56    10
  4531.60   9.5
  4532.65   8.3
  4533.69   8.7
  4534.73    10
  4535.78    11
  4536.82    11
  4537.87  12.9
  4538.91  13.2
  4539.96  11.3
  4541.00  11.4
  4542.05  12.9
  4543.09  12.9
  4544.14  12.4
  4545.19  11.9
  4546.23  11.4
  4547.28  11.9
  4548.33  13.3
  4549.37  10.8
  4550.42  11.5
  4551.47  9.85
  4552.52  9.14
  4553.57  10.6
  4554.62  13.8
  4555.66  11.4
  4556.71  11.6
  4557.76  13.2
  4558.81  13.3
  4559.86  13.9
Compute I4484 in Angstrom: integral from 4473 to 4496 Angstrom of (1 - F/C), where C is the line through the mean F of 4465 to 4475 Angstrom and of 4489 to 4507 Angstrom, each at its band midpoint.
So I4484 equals 0.85 Angstrom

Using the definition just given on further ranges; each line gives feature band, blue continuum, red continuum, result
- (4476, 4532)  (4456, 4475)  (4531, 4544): -3.1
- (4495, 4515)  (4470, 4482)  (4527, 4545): -1.9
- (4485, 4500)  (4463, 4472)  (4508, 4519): 0.5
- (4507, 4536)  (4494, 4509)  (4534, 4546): 2.1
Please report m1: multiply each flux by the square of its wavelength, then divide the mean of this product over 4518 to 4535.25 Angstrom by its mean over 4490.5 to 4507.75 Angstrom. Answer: 0.9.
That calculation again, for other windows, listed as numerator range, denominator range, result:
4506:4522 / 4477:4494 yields 1.10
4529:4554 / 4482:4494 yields 1.07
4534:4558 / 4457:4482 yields 1.15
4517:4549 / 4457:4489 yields 1.11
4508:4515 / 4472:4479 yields 1.09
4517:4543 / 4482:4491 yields 1.07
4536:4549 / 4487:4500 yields 1.15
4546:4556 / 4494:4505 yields 1.01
